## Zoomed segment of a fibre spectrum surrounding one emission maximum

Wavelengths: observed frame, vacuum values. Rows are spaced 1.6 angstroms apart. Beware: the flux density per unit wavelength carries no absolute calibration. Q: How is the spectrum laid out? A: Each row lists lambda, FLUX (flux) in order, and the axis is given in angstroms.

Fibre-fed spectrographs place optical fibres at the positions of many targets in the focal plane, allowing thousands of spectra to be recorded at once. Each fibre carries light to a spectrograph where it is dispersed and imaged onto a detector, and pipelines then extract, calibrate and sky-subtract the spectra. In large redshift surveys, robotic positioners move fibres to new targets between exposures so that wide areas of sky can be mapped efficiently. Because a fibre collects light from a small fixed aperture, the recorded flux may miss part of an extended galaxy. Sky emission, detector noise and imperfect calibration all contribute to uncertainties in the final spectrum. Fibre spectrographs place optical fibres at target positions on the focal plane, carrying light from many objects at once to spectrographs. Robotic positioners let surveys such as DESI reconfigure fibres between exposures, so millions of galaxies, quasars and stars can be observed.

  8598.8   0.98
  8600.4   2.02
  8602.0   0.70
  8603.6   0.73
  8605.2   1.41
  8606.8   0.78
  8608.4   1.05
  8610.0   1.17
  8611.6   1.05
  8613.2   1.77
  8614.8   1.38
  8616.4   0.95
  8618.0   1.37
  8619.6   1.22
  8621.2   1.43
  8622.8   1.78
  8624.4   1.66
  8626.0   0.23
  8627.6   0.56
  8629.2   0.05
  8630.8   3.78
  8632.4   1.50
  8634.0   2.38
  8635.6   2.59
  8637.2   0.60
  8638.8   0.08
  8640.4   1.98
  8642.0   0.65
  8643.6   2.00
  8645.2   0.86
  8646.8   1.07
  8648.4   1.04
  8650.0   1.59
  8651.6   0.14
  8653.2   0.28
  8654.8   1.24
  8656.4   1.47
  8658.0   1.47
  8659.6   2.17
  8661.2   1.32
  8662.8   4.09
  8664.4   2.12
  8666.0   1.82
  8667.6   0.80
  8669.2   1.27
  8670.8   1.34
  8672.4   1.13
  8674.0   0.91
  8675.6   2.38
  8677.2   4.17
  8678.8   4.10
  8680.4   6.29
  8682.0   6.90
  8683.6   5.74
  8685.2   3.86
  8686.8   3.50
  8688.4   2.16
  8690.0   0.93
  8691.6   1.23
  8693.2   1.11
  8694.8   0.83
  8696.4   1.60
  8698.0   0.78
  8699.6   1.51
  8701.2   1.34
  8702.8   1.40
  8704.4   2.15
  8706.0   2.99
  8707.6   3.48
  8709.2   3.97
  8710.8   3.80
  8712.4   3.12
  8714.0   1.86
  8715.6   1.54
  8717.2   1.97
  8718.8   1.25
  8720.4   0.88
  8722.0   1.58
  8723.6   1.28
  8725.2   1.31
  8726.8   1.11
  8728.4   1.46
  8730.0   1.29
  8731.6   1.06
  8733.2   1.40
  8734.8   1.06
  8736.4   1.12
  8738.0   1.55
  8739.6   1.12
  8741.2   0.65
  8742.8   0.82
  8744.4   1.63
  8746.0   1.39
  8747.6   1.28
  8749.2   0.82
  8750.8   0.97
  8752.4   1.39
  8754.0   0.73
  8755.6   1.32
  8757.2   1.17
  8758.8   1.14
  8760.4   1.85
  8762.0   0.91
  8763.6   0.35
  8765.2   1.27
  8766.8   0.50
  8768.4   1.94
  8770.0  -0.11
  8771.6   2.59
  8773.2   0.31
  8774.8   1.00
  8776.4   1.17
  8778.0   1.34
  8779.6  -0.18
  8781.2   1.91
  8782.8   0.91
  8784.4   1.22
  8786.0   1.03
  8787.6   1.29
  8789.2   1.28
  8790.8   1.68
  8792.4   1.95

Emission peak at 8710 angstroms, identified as [N II] 6583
